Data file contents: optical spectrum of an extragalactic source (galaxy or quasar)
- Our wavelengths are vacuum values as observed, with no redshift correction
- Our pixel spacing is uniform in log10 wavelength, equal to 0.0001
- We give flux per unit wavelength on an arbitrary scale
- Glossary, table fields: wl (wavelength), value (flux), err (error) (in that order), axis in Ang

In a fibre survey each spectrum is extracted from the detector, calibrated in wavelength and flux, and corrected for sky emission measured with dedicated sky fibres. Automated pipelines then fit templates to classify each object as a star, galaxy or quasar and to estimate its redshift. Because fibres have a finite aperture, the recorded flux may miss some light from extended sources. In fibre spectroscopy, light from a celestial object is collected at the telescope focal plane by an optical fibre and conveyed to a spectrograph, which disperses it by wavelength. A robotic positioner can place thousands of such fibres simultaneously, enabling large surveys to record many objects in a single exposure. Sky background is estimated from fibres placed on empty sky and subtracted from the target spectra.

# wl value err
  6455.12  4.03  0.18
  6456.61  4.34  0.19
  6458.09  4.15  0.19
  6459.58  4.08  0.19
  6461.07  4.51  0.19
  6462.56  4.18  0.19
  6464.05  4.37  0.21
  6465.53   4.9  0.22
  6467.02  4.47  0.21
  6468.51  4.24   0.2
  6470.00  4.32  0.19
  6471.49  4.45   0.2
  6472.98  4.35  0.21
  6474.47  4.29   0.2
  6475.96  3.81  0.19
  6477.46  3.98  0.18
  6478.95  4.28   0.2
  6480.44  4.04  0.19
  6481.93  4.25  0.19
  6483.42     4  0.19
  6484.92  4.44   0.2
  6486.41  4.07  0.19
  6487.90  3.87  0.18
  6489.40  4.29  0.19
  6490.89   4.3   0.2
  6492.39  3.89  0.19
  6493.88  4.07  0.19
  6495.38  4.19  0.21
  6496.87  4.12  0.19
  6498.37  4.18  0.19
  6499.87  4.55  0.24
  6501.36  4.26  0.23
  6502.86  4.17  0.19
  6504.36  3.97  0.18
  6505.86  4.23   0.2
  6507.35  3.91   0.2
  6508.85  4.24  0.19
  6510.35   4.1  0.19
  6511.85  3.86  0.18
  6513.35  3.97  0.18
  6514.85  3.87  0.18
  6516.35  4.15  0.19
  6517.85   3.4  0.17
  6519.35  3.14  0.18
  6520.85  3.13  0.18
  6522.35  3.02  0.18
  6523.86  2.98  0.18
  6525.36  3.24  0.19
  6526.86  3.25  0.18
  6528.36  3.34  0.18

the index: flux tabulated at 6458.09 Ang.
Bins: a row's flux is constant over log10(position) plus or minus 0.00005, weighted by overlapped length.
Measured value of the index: 4.15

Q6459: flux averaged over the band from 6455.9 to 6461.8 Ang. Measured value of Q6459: 4.27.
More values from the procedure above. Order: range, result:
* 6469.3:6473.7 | 4.37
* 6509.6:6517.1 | 3.99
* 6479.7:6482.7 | 4.15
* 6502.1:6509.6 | 4.1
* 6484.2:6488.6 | 4.13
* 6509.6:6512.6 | 3.98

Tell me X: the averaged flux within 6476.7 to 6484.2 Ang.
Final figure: 4.11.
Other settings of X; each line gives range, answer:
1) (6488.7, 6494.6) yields 4.14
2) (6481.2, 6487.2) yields 4.19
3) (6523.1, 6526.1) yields 3.1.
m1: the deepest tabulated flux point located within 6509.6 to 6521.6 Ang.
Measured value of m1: 3.13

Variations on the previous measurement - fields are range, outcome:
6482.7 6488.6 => 3.87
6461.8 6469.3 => 4.18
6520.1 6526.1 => 2.98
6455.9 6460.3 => 4.08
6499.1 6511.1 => 3.91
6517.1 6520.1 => 3.14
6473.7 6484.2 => 3.81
